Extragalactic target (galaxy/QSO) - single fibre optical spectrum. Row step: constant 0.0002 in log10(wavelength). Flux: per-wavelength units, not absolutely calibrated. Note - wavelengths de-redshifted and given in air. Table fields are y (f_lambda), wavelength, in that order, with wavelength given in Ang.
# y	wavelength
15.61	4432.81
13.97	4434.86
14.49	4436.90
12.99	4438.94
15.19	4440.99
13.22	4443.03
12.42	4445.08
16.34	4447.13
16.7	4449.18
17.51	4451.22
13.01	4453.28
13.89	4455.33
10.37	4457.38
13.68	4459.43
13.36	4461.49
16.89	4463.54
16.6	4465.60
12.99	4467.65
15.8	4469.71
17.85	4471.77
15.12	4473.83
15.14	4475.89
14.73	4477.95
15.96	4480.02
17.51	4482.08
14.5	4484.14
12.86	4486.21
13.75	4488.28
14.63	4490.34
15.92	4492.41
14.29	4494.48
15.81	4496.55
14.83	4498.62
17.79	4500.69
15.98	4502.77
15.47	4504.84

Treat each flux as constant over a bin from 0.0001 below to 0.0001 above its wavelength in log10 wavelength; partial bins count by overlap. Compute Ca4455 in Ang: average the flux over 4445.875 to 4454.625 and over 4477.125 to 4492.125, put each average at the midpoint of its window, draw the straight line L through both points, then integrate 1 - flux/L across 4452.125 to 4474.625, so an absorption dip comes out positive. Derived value 1.3 Ang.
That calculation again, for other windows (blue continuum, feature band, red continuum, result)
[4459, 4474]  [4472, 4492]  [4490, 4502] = 0.5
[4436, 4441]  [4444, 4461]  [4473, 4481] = 0.3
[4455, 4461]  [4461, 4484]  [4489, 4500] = -3.5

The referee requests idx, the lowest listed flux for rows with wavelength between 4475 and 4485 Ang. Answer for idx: 14.5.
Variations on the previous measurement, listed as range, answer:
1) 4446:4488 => 10.37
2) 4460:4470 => 12.99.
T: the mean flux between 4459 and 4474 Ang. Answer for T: 15.4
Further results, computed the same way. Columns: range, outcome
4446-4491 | 15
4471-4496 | 15.2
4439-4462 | 14.1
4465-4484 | 15.7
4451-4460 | 13.3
